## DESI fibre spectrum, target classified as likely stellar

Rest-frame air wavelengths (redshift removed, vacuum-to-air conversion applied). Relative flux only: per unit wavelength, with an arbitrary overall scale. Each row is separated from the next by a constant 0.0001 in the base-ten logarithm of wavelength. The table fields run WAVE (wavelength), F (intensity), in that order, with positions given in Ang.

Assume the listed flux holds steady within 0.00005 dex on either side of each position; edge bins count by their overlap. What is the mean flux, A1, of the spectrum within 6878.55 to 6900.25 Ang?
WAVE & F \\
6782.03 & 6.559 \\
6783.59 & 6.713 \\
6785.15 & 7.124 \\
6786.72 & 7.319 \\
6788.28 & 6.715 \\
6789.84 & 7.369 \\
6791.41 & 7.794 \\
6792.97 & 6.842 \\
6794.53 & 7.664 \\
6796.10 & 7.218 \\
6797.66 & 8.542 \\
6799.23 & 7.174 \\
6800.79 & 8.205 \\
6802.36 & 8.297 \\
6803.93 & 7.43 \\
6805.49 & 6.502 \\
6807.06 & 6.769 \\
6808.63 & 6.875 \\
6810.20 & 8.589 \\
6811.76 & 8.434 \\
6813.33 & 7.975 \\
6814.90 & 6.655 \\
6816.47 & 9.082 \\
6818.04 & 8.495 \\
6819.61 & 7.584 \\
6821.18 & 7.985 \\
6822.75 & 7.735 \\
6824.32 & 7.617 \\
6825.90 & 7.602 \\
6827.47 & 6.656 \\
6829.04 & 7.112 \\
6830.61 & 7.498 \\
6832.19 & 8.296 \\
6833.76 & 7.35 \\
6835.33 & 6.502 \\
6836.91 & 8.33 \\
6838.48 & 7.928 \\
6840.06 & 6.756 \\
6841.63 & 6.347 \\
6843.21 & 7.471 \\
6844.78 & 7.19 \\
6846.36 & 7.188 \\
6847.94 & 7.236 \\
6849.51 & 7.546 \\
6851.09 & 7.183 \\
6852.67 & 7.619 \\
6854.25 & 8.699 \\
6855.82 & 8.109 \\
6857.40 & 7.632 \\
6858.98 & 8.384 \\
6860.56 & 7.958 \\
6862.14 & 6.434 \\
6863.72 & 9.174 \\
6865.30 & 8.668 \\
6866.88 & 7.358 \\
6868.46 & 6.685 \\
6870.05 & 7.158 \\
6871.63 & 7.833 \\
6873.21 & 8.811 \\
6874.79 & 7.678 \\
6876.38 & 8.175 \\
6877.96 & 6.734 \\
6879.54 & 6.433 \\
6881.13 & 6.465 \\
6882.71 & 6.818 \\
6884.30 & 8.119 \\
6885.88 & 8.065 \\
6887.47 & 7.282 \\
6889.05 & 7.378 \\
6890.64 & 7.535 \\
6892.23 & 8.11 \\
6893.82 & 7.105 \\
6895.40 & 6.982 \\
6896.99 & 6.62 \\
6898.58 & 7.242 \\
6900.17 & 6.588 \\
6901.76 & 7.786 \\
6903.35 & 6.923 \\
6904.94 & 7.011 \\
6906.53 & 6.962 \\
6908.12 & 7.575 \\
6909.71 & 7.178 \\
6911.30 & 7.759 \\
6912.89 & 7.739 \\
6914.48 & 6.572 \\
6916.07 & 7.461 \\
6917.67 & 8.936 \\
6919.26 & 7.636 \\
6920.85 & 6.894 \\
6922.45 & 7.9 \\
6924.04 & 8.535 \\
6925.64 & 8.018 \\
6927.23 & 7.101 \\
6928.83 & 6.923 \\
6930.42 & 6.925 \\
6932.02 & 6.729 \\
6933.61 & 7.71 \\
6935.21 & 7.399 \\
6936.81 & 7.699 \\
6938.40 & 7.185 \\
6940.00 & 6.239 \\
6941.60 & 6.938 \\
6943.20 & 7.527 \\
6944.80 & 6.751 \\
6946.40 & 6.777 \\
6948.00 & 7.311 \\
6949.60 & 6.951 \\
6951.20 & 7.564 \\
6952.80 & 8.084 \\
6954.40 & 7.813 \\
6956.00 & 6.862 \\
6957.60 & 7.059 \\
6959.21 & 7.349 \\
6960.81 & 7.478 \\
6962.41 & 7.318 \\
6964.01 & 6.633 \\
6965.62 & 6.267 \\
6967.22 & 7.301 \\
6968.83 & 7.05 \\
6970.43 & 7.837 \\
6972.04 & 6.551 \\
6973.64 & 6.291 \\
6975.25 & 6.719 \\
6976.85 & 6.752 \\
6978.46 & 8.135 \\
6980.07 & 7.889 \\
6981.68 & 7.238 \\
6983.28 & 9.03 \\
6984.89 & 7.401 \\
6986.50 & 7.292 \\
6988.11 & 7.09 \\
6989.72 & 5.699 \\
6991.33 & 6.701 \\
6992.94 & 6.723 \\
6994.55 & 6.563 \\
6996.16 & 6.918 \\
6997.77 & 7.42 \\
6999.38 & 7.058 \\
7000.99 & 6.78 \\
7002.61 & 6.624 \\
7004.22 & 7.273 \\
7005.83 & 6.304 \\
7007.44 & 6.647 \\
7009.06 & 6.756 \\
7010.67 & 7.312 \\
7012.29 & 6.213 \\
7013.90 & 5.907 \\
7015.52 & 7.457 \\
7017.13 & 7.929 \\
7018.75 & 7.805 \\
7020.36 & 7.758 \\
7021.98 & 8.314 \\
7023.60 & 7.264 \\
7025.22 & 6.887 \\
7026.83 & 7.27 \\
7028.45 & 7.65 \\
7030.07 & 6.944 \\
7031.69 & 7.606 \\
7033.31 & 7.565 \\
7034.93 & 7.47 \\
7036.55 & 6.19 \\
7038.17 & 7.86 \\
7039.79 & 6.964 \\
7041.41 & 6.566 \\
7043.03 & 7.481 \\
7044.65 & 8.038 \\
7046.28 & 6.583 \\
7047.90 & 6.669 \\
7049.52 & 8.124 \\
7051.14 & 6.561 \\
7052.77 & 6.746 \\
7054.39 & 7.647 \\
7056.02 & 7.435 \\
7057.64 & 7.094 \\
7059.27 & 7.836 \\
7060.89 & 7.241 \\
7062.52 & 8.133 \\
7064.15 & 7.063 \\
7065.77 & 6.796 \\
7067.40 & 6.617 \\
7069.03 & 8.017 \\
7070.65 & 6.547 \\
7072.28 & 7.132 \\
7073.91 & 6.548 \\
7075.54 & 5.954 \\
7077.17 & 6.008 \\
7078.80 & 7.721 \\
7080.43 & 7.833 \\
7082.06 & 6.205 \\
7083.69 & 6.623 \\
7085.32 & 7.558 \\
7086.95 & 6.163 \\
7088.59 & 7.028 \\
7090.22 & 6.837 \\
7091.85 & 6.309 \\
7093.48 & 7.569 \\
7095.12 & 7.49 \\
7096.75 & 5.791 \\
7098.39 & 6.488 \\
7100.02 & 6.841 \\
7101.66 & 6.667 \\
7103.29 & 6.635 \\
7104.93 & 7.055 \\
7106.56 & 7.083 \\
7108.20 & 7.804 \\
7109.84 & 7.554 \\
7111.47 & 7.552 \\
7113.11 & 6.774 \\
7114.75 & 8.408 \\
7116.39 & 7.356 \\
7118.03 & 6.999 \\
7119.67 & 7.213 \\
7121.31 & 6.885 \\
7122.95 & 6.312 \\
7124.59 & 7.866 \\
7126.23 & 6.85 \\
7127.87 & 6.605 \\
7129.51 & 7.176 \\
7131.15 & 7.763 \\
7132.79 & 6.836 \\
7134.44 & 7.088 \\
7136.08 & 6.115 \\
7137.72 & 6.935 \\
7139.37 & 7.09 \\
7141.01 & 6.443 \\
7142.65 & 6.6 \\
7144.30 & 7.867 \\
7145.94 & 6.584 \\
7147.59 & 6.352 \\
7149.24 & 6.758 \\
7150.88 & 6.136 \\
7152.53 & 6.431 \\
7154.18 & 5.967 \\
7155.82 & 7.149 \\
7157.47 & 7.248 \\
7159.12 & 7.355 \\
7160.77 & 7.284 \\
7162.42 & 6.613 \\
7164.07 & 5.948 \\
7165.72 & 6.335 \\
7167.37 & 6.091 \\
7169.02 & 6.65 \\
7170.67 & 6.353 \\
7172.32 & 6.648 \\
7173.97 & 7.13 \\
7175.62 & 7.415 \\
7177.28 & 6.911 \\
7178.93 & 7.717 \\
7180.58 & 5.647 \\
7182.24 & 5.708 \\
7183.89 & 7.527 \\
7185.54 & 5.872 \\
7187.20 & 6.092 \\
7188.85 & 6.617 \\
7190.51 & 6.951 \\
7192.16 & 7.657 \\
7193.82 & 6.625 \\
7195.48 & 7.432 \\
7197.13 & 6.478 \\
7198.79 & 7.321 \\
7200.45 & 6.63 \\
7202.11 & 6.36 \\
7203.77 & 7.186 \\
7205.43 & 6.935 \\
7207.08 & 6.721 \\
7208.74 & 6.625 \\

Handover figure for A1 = 7.21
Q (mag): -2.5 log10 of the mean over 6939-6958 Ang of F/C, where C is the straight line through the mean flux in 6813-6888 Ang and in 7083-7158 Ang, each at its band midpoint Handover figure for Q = 0.03 mag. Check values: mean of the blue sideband 7.57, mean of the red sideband 6.93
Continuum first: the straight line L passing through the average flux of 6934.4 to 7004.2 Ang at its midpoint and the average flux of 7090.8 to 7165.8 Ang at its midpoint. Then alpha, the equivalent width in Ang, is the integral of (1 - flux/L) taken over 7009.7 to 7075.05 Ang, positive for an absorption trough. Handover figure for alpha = -1.8 Ang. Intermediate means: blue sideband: 7.12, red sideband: 6.92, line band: 7.22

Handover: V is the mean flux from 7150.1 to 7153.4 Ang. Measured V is 6.27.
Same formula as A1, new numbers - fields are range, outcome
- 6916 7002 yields 7.23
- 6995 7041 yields 7.14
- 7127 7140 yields 6.95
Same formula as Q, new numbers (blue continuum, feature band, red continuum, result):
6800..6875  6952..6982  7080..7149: 0.02 mag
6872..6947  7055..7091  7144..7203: -0.01 mag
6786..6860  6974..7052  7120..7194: -0.01 mag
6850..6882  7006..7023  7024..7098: 0.01 mag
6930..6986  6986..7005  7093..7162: 0.05 mag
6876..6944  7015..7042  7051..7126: -0.04 mag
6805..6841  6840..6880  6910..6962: -0.01 mag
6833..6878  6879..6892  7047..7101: 0.03 mag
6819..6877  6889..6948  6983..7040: 0.01 mag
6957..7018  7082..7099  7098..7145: 0.05 mag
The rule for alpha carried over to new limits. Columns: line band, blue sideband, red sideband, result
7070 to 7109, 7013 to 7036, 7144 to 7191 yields 1.3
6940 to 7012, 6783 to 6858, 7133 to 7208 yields 1.0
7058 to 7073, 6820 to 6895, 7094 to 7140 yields -0.2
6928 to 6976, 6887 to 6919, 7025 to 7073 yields 1.3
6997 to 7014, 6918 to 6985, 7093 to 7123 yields 1.0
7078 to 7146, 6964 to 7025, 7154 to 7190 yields -2.1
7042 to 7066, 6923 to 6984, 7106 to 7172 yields -0.8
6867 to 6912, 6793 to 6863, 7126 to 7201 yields 0.7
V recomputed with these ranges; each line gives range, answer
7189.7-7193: 7.31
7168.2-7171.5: 6.51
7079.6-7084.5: 6.89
